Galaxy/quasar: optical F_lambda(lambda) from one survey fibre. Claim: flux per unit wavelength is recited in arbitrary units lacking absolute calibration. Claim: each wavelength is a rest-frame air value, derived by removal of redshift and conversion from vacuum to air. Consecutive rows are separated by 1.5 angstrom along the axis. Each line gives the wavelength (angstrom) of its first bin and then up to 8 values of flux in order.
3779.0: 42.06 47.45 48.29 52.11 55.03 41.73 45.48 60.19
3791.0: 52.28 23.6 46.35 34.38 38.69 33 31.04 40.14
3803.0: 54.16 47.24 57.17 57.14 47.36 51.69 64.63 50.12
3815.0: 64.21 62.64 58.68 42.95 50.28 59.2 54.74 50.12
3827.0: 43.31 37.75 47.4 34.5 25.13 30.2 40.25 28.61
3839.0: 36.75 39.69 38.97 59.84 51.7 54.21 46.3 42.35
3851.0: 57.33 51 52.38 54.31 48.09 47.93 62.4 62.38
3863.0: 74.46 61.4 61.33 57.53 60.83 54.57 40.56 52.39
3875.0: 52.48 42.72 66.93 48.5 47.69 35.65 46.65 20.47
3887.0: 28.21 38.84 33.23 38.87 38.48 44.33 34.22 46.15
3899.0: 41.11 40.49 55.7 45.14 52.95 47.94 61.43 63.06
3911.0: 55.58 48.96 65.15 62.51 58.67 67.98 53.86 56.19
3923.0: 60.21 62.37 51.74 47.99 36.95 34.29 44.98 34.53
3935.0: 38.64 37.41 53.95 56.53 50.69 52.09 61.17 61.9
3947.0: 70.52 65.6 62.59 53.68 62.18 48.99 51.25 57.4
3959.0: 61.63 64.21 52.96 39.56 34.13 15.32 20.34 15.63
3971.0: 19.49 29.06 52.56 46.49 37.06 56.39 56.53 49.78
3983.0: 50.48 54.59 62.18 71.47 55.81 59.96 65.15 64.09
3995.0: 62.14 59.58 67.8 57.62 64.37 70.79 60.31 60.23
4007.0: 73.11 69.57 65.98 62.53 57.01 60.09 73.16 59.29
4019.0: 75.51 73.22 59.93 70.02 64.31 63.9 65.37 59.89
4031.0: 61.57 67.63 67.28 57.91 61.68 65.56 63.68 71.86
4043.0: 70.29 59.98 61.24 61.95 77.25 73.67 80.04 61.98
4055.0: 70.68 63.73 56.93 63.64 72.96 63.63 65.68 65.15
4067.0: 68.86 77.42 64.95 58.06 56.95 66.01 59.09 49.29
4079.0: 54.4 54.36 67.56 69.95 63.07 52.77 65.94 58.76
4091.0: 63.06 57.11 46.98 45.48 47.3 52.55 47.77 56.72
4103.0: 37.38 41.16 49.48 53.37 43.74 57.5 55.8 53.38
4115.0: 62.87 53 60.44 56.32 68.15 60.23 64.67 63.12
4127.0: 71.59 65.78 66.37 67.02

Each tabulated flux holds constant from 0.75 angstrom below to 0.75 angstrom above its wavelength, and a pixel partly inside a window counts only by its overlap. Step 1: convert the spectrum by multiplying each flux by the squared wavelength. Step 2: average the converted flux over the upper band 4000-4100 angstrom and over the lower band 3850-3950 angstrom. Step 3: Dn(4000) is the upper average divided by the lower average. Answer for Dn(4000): 1.3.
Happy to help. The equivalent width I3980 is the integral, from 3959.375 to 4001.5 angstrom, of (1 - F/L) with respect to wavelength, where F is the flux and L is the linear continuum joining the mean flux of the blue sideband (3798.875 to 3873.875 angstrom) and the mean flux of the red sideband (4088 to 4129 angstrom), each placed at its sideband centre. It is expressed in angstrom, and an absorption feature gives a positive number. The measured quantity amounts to 2.7 angstrom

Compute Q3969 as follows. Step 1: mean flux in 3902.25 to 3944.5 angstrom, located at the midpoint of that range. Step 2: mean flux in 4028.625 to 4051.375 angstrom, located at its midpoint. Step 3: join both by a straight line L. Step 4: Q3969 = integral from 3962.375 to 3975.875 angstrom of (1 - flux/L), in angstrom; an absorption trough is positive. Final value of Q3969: 6.3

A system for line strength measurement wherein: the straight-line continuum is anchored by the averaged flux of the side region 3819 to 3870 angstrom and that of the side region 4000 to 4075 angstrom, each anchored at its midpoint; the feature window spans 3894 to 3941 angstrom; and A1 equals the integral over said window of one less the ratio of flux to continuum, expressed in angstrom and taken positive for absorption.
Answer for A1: 4.2 angstrom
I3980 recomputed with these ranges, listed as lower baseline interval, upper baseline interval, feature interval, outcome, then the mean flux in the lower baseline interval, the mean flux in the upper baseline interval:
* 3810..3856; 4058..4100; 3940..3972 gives 3.1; 47.7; 60.1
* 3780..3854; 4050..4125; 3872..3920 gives 2.5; 46.7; 59.2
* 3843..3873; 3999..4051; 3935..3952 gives 1.2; 55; 65.4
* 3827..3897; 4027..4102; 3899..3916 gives -1.3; 46.3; 62.3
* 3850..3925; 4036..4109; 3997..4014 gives -2.1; 51.2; 60.6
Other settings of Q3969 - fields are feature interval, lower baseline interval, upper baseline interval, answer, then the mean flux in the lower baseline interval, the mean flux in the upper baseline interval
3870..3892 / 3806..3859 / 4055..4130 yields 3.1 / 48.2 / 58.9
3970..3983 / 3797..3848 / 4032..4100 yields 3.1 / 46.7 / 62.6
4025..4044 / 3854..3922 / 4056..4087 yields -1.4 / 50.6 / 62.7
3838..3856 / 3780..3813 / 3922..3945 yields -0.4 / 46.8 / 48.5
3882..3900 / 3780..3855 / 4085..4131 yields 4.4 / 46.8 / 56.1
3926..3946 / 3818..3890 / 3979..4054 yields 3.2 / 47.7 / 64.2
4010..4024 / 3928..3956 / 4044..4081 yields -1.4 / 51.4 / 64.4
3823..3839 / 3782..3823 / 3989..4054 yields 3.6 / 48.9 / 65.2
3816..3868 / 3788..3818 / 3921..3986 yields -0.9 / 48.4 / 48.3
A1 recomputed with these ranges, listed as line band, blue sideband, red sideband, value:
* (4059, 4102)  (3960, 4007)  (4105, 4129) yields -2.6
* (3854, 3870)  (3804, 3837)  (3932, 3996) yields -3.1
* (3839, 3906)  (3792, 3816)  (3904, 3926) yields 6.5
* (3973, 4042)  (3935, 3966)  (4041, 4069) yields -0.4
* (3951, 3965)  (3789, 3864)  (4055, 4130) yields -0.1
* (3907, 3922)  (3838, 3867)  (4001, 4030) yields -0.4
